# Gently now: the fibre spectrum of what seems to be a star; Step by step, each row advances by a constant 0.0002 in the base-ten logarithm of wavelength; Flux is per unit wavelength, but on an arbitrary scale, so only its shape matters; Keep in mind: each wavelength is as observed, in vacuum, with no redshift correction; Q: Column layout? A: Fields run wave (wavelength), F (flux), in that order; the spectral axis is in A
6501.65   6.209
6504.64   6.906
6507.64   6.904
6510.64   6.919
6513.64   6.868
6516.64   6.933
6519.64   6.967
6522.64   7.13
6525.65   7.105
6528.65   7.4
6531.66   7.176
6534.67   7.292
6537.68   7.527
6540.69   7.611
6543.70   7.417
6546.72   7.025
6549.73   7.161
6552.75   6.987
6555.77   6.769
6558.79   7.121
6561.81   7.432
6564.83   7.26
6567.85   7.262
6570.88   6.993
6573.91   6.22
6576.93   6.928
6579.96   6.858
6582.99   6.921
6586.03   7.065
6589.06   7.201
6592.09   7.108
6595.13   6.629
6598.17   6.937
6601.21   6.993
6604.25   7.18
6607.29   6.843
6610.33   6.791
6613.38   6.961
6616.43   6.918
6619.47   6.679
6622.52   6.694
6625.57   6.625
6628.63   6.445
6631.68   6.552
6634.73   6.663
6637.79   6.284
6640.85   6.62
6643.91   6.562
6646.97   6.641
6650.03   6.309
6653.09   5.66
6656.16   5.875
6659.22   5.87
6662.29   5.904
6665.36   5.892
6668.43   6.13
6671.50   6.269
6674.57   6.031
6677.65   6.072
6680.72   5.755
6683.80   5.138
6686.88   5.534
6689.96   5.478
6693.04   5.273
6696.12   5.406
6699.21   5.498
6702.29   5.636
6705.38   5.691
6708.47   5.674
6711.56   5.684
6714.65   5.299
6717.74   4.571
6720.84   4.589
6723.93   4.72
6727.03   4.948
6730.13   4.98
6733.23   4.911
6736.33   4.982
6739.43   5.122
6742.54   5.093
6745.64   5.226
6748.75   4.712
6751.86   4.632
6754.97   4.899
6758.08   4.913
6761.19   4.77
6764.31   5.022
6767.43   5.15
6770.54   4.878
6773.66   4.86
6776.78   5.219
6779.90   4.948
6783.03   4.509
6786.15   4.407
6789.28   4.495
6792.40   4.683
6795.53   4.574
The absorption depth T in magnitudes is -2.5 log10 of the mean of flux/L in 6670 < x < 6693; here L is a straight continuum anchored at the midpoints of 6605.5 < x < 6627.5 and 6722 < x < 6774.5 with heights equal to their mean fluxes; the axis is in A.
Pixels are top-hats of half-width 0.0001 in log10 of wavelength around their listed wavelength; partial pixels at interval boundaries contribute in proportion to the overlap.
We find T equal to 0.03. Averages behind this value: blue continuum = 6.78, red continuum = 4.93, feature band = 5.72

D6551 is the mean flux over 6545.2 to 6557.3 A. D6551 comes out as 6.98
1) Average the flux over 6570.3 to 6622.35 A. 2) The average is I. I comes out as 6.89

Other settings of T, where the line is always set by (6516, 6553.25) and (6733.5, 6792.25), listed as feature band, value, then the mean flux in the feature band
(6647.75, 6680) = -0.022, 6.01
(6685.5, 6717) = 0.003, 5.49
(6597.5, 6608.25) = -0.077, 7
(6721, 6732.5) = 0.085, 4.85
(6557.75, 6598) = -0.035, 7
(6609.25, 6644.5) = -0.063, 6.65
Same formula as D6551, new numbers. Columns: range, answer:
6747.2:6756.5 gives 4.75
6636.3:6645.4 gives 6.49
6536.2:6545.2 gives 7.52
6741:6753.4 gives 4.92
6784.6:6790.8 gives 4.45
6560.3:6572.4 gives 7.24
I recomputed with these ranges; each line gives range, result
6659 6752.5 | 5.38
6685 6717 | 5.49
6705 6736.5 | 5.08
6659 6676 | 6.03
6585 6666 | 6.59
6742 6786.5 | 4.89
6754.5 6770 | 4.95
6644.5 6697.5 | 5.85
